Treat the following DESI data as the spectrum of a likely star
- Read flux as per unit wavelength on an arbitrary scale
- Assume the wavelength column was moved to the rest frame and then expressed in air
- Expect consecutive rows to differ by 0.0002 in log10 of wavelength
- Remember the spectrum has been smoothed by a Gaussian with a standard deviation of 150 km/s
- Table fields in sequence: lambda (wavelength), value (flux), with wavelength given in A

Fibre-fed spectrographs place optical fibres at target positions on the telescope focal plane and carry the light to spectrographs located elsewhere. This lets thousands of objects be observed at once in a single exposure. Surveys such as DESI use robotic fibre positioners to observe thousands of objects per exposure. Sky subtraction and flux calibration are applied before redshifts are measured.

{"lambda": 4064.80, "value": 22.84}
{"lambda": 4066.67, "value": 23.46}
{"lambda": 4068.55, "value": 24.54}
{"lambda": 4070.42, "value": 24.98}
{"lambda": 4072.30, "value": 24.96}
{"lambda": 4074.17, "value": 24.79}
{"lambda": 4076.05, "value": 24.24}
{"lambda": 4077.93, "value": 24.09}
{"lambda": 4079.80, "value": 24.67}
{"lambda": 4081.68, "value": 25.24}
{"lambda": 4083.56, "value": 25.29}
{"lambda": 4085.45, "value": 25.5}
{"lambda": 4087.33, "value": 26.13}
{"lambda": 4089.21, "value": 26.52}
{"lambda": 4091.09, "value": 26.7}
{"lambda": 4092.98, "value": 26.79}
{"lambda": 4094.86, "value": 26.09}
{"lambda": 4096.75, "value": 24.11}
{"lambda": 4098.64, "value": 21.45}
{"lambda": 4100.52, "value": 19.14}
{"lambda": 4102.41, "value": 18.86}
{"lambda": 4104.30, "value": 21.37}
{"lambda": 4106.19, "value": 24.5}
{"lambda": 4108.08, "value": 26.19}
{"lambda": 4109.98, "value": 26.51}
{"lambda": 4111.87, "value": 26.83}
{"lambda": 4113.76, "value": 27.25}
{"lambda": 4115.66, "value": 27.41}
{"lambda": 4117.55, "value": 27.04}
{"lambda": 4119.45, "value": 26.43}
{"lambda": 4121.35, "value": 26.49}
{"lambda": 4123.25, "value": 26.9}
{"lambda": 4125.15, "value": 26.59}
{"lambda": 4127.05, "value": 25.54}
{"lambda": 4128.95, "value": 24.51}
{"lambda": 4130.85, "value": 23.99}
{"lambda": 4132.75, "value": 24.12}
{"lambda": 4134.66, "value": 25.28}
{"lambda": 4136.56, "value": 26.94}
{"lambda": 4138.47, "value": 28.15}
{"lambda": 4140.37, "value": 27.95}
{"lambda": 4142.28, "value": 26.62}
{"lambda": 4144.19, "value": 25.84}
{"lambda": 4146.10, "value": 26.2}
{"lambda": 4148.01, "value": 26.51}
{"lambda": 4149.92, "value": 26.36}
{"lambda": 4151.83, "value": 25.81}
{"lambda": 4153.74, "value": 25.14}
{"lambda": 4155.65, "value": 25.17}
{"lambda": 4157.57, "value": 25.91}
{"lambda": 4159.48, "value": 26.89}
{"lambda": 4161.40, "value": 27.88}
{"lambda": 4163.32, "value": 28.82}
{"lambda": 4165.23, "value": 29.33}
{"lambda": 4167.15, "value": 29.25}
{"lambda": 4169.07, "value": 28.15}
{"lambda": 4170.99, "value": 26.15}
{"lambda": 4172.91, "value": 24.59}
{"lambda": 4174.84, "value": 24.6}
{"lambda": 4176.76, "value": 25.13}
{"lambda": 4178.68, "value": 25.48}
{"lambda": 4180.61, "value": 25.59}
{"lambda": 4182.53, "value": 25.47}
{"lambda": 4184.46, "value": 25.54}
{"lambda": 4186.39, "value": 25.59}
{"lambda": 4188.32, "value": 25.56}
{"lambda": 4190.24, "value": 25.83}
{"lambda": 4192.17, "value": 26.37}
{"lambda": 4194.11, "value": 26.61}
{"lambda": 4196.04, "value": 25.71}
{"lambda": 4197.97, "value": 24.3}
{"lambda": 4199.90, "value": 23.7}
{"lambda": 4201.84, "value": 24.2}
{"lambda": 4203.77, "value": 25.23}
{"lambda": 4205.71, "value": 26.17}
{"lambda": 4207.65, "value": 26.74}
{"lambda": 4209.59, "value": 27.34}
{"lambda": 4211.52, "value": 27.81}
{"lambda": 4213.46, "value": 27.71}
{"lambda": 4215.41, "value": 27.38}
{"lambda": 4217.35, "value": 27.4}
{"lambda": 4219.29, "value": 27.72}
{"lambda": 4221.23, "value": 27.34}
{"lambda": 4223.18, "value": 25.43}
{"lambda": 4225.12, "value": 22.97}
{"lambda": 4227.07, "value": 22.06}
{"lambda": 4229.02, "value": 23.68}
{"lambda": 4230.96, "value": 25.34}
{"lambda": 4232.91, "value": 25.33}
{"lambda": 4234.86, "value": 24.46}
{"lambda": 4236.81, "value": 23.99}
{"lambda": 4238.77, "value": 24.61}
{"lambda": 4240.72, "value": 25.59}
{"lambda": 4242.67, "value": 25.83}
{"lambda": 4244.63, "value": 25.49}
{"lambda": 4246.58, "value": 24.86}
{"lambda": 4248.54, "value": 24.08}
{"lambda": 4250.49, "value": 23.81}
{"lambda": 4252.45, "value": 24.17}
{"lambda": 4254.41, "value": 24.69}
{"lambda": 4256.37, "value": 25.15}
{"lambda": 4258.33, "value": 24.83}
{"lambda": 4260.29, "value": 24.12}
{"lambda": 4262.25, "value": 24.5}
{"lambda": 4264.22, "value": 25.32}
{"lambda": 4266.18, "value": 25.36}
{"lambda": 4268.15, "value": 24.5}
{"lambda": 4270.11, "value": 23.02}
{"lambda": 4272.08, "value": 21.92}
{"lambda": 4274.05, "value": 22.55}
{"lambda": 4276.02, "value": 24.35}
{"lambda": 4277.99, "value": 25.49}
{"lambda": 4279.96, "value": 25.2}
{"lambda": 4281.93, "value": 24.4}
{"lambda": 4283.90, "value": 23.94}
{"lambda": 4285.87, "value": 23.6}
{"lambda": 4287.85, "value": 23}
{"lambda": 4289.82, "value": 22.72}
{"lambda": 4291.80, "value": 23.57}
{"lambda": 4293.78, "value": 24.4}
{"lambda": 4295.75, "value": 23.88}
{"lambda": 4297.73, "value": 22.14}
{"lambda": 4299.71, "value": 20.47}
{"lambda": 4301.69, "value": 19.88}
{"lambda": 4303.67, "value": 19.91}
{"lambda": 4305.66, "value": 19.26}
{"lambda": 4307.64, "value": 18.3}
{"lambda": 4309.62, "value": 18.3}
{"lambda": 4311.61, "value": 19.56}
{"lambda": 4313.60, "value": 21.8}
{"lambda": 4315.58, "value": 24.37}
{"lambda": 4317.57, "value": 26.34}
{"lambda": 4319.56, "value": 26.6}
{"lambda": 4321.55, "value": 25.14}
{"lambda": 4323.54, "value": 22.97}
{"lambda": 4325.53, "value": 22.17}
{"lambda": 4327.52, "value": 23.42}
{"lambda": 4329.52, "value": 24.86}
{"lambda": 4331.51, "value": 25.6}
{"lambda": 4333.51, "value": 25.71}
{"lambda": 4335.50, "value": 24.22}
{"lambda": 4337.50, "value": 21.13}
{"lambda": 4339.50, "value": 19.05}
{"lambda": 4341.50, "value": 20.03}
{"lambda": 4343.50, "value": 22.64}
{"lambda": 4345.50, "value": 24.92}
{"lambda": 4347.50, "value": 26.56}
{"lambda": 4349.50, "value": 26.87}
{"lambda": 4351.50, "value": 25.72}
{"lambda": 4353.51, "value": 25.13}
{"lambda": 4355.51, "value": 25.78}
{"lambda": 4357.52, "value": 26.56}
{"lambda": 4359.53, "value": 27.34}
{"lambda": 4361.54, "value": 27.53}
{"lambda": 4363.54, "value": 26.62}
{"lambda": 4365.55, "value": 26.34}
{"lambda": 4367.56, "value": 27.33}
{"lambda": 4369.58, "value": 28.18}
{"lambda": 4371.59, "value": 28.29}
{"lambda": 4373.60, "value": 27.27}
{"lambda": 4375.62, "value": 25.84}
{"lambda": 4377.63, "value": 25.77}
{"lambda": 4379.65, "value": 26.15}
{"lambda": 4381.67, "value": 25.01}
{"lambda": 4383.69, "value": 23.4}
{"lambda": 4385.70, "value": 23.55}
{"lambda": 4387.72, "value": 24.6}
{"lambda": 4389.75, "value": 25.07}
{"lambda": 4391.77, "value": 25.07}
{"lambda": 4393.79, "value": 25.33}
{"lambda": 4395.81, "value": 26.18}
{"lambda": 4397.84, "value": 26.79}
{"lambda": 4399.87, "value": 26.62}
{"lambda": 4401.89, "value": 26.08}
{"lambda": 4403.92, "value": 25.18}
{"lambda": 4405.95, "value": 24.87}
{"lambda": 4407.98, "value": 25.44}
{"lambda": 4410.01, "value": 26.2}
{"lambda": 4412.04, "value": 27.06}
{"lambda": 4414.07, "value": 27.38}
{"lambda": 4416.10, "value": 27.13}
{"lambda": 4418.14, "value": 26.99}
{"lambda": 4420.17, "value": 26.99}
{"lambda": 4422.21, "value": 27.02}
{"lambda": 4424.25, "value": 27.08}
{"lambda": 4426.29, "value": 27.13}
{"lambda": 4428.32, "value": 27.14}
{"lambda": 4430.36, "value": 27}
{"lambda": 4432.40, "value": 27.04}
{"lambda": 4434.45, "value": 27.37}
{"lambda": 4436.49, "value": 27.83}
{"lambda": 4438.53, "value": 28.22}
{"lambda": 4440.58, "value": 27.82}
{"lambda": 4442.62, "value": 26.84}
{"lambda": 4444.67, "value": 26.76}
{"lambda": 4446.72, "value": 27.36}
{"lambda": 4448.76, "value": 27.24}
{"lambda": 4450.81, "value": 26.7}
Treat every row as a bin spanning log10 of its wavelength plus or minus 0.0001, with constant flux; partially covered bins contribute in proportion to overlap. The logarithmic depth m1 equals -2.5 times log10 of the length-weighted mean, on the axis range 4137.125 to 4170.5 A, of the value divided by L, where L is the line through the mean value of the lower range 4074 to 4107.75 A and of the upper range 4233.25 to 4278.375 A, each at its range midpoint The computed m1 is -0.12 mag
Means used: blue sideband 24.2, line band 27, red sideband 24.5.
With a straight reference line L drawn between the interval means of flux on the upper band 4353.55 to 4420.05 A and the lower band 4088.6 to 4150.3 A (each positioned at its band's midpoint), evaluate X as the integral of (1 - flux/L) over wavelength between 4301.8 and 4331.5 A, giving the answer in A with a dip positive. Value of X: 4.1 A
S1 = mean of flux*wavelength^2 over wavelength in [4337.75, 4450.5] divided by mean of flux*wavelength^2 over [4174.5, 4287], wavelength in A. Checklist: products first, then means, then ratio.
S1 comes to 1.12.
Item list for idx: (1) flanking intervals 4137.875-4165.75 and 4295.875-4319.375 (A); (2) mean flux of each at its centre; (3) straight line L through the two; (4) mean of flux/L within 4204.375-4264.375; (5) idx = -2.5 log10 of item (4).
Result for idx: -0.07 mag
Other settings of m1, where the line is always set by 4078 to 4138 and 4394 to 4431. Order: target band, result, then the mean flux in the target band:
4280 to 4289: 0.09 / 23.9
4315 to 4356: 0.08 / 24.2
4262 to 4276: 0.09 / 23.9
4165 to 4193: -0.02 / 26.1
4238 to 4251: 0.04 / 25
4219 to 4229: 0.04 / 24.8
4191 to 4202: 0.02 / 25.2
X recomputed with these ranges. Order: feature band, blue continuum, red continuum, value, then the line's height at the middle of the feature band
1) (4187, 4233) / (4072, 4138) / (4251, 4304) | -2.9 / 24.2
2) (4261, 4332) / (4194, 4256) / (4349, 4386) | 7.4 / 25.8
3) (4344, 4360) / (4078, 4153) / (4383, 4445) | 0.1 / 26.2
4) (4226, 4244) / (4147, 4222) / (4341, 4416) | 1.1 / 26.2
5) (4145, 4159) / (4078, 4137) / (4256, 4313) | -0.8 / 24.6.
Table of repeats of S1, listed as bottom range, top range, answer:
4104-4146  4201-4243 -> 1.03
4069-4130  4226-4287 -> 1.05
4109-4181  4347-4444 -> 1.13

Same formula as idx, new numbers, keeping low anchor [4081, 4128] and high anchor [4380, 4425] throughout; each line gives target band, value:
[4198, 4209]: 0.011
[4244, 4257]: 0.042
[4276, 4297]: 0.070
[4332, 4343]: 0.160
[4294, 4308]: 0.224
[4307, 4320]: 0.163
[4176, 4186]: -0.002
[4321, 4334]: 0.067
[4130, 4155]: -0.032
